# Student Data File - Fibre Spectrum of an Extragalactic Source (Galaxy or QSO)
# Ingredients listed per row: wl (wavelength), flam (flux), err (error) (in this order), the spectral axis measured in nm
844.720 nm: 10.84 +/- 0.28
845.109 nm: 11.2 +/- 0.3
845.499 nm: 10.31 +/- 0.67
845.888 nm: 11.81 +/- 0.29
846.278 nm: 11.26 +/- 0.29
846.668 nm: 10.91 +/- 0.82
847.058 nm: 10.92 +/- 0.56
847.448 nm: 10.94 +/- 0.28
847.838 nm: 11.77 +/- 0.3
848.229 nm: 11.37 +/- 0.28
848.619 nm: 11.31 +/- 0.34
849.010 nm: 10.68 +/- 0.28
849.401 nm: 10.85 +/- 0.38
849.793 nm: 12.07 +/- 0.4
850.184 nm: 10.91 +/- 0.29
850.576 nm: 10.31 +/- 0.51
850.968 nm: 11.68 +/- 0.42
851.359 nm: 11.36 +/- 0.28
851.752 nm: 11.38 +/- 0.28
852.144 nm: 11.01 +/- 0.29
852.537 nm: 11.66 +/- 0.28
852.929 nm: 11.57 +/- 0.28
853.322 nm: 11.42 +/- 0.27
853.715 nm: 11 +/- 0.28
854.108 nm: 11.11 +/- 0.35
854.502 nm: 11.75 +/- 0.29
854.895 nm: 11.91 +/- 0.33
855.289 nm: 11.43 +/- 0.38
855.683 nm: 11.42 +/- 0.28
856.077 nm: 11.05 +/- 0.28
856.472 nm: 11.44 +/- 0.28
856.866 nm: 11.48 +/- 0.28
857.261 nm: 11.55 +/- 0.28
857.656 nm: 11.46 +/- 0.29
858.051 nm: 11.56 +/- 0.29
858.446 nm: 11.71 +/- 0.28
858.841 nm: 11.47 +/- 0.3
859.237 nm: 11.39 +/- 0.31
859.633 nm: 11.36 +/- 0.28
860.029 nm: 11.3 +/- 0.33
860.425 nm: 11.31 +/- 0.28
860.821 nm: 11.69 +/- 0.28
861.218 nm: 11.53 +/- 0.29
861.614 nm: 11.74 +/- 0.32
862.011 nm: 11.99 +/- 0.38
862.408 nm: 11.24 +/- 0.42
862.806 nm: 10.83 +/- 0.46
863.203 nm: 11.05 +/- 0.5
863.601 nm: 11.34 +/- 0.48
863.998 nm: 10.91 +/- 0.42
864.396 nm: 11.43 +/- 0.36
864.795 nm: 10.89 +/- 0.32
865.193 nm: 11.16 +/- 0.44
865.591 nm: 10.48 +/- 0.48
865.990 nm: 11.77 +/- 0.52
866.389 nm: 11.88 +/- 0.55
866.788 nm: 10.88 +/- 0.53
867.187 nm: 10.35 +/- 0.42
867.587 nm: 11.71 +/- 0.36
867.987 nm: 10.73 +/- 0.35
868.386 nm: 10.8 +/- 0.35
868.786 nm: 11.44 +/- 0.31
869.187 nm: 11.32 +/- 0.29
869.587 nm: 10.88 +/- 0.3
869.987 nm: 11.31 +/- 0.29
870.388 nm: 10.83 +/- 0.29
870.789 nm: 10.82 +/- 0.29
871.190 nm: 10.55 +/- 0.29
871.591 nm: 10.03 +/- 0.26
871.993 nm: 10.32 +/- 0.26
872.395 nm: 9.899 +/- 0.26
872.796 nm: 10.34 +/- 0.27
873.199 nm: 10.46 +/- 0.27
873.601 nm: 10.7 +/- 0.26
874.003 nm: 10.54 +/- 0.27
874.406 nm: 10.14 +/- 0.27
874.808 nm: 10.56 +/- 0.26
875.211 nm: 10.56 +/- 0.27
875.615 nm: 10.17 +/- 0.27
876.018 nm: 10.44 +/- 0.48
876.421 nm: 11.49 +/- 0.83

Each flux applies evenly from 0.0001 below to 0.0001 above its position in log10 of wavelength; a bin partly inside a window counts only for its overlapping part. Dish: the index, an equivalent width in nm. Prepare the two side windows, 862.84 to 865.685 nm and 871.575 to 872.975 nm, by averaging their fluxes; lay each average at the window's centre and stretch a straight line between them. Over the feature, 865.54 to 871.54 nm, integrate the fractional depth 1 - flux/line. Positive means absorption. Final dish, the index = -0.264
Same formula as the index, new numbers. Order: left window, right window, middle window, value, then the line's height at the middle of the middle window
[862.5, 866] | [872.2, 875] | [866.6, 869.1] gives -0.05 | 10.8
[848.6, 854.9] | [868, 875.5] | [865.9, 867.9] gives -0.09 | 10.8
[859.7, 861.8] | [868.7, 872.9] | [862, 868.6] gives 0.01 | 11.1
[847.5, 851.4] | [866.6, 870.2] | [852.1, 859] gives -0.18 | 11.2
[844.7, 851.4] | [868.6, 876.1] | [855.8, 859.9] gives -0.20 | 10.9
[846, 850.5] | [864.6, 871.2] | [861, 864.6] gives -0.08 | 11.1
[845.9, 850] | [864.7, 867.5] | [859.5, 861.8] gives -0.07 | 11.1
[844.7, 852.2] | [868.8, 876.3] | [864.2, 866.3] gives -0.08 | 10.8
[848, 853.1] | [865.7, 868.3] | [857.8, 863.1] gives -0.12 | 11.2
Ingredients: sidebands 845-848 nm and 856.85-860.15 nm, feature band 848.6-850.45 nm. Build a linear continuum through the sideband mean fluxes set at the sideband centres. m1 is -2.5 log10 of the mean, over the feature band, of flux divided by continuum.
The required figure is 0.010 mag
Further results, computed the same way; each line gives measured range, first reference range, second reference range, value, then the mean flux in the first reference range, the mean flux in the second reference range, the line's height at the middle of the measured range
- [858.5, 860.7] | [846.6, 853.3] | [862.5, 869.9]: -0.02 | 11.2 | 11.1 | 11.2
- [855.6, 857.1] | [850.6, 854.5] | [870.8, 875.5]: -0.02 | 11.3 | 10.4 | 11.2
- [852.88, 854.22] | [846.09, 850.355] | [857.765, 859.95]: 0.01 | 11.2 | 11.5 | 11.3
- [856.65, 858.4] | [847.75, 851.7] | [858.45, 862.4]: -0.01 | 11.2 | 11.5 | 11.4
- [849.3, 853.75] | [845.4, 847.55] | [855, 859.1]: 0.00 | 11.1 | 11.5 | 11.3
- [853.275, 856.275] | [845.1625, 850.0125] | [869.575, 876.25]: -0.04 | 11.2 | 10.5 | 11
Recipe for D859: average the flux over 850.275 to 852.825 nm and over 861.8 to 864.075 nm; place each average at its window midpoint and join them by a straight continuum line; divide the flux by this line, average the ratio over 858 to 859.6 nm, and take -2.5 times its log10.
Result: -0.03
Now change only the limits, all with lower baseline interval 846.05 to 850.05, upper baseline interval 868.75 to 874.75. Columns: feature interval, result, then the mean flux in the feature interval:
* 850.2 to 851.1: 0.022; 10.9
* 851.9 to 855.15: -0.035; 11.4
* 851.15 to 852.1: -0.020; 11.3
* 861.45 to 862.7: -0.071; 11.6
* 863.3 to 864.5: -0.038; 11.2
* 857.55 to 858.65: -0.061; 11.6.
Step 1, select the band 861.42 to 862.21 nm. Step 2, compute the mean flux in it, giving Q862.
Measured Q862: 11.9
